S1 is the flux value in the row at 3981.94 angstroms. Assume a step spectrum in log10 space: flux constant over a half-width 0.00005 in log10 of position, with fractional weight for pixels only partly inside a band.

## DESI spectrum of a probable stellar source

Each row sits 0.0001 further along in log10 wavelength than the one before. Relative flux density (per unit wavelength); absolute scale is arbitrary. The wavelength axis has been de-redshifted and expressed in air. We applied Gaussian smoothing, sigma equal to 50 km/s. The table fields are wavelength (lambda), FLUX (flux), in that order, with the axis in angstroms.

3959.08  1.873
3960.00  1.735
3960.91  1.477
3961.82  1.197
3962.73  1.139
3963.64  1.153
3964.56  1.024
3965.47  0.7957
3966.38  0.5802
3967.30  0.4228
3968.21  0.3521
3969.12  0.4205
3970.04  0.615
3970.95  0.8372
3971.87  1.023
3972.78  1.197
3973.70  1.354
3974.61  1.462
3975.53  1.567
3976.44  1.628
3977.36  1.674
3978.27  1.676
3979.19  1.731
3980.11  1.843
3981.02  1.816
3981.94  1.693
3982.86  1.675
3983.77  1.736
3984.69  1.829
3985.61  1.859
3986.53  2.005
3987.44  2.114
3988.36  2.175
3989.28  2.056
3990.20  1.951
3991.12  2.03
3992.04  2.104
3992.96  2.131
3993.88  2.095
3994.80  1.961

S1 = 1.693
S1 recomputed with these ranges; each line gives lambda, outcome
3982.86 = 1.675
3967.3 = 0.4228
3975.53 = 1.567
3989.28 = 2.056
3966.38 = 0.5802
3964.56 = 1.024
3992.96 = 2.131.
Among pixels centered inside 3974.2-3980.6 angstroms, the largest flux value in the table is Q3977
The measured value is 1.843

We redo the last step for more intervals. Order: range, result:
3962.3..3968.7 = 1.153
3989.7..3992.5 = 2.104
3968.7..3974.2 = 1.354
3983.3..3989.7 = 2.175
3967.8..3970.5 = 0.615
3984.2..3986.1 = 1.859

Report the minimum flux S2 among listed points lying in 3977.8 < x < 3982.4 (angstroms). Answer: 1.676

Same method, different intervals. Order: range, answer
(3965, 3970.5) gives 0.3521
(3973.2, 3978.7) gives 1.354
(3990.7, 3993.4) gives 2.03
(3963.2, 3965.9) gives 0.7957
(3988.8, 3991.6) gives 1.951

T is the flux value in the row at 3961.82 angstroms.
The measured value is 1.197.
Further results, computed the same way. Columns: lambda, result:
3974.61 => 1.462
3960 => 1.735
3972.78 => 1.197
